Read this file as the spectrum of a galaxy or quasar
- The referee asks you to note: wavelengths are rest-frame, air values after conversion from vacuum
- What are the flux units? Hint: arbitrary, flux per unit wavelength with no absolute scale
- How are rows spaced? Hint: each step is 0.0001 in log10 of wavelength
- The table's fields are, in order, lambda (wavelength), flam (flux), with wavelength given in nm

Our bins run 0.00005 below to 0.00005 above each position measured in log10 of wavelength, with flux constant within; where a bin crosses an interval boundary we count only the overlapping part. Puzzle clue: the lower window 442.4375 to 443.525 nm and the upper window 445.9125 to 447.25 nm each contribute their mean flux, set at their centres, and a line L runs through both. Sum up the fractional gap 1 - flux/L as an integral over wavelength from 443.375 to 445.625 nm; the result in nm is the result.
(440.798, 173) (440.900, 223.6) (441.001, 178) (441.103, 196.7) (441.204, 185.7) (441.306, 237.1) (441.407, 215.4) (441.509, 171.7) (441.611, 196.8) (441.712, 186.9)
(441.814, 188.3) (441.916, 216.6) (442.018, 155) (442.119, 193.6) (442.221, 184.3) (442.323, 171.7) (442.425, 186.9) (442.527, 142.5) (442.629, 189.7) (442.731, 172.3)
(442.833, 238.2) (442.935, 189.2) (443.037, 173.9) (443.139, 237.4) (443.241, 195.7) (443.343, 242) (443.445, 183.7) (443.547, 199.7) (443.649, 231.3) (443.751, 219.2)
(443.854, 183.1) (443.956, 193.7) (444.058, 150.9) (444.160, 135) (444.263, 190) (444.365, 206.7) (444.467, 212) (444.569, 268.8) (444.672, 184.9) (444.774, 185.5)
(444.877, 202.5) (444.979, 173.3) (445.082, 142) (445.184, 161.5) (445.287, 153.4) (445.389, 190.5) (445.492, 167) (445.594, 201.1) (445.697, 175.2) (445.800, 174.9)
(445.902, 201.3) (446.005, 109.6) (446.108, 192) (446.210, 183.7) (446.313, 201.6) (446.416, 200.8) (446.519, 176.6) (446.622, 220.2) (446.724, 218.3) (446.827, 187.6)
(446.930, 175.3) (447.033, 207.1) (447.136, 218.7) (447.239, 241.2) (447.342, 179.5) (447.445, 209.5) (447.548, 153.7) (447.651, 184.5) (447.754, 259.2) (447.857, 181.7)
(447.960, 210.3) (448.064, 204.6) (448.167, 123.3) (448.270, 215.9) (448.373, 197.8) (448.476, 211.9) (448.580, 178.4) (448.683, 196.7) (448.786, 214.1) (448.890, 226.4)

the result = 0.08 nm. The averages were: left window 196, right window 194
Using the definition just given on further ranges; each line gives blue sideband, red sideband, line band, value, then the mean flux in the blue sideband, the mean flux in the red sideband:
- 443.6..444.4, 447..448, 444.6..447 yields 0.17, 188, 204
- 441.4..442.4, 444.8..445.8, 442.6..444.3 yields -0.14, 187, 174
